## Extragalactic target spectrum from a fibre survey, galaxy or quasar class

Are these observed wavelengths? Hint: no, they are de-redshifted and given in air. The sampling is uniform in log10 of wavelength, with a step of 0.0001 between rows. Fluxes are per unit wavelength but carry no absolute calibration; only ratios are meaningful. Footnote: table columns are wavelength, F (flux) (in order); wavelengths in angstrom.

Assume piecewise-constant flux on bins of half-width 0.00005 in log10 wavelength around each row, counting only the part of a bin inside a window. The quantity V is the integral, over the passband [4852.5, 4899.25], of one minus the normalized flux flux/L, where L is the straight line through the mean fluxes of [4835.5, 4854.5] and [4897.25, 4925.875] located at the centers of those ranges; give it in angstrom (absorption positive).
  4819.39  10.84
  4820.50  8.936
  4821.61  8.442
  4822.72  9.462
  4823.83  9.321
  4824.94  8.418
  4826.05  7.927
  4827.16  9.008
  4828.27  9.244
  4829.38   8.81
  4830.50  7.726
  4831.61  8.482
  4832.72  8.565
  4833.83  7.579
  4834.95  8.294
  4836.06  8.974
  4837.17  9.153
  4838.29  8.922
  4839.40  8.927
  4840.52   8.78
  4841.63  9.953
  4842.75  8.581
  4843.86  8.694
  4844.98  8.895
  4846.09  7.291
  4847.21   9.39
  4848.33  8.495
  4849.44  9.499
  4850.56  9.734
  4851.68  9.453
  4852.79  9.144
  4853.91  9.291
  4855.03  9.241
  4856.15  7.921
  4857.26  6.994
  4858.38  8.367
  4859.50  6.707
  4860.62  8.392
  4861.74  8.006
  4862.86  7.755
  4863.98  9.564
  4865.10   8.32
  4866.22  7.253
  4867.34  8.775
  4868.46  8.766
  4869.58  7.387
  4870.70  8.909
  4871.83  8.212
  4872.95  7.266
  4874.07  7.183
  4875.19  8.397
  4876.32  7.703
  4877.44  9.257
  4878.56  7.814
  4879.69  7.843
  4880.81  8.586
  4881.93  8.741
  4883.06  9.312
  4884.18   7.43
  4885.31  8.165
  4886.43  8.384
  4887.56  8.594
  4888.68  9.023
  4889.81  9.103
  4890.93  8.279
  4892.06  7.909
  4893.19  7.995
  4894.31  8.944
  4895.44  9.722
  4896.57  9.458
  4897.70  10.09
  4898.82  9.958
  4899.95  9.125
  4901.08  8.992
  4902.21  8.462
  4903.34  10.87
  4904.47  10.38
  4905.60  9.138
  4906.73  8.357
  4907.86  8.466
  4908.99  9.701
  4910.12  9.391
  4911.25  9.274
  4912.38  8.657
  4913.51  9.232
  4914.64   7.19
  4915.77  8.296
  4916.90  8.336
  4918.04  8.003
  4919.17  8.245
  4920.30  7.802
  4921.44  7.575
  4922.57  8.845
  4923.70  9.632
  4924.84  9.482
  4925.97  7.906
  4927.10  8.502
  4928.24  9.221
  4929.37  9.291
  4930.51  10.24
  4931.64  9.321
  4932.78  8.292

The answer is 2.83 angstrom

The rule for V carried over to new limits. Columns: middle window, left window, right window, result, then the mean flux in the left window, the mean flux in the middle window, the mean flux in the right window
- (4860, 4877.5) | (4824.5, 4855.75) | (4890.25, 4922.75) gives 1.3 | 8.8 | 8.16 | 8.85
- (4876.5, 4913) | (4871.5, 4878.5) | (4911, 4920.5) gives -3.4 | 7.99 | 8.91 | 8.33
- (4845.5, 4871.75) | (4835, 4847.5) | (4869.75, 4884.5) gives 0.2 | 8.84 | 8.46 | 8.19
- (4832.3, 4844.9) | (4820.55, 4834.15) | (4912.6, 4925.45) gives -0.3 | 8.62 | 8.77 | 8.43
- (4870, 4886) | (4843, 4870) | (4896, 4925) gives 0.9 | 8.48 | 8.19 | 8.95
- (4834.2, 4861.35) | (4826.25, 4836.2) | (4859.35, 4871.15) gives -1.1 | 8.48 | 8.7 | 8.21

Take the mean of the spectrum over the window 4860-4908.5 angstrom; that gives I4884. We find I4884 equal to 8.61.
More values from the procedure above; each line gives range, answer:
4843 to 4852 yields 8.9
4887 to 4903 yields 9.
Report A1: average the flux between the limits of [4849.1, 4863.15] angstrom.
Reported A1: 8.5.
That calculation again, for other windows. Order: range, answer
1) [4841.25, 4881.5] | 8.41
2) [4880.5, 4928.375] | 8.81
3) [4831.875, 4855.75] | 8.89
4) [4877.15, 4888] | 8.39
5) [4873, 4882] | 8.11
